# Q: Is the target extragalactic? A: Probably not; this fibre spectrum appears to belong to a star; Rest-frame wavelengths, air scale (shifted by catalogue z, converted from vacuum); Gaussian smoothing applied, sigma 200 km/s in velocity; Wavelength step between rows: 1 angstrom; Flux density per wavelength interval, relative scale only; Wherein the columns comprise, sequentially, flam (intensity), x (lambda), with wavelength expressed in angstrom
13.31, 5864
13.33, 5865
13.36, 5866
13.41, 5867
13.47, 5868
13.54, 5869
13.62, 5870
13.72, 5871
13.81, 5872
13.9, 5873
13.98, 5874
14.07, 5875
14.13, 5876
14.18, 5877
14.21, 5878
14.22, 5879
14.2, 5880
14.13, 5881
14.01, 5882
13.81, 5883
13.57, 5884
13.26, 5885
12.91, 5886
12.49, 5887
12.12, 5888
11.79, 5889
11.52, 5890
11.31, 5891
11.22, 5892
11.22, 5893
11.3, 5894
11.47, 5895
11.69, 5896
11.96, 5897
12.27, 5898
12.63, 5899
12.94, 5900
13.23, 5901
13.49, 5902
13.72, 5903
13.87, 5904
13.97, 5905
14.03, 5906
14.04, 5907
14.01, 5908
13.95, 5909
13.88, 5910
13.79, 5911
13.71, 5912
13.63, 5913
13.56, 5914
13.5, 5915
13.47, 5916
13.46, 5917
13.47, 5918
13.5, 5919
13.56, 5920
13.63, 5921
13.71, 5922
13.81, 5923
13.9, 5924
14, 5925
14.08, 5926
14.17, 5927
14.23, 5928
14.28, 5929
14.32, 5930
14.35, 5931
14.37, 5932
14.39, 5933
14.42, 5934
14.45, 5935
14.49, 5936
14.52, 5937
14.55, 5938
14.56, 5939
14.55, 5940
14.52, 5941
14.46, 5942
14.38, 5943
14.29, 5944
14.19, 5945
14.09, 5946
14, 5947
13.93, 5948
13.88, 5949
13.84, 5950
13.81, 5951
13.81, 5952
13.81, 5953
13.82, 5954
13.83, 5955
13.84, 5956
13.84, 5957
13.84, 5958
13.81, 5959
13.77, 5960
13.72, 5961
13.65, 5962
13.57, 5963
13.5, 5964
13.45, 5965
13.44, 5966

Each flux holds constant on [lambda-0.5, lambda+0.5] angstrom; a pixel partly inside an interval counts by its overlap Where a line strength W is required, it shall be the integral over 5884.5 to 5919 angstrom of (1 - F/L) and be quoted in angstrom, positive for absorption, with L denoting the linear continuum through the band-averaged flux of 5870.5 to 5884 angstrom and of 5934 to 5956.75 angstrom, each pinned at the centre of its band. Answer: 2.8 angstrom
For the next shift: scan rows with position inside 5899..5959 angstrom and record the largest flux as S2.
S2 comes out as 14.56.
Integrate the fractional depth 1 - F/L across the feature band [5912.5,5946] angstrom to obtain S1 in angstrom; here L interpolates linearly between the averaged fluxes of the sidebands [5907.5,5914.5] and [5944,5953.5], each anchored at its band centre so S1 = -0.5 angstrom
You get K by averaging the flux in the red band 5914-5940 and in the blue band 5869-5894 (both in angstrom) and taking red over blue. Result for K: 1.06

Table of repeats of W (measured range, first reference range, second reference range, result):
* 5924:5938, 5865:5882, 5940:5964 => -0.4 angstrom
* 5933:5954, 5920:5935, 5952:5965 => -0.5 angstrom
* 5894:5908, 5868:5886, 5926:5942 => 1.1 angstrom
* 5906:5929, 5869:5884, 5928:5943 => 0.8 angstrom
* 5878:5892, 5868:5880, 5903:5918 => 0.9 angstrom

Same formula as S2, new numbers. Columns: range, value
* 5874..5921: 14.22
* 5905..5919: 14.04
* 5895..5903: 13.72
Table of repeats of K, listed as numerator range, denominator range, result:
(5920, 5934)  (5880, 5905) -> 1.11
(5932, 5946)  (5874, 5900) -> 1.13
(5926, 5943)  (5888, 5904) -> 1.18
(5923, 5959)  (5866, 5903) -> 1.09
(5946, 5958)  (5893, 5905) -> 1.10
